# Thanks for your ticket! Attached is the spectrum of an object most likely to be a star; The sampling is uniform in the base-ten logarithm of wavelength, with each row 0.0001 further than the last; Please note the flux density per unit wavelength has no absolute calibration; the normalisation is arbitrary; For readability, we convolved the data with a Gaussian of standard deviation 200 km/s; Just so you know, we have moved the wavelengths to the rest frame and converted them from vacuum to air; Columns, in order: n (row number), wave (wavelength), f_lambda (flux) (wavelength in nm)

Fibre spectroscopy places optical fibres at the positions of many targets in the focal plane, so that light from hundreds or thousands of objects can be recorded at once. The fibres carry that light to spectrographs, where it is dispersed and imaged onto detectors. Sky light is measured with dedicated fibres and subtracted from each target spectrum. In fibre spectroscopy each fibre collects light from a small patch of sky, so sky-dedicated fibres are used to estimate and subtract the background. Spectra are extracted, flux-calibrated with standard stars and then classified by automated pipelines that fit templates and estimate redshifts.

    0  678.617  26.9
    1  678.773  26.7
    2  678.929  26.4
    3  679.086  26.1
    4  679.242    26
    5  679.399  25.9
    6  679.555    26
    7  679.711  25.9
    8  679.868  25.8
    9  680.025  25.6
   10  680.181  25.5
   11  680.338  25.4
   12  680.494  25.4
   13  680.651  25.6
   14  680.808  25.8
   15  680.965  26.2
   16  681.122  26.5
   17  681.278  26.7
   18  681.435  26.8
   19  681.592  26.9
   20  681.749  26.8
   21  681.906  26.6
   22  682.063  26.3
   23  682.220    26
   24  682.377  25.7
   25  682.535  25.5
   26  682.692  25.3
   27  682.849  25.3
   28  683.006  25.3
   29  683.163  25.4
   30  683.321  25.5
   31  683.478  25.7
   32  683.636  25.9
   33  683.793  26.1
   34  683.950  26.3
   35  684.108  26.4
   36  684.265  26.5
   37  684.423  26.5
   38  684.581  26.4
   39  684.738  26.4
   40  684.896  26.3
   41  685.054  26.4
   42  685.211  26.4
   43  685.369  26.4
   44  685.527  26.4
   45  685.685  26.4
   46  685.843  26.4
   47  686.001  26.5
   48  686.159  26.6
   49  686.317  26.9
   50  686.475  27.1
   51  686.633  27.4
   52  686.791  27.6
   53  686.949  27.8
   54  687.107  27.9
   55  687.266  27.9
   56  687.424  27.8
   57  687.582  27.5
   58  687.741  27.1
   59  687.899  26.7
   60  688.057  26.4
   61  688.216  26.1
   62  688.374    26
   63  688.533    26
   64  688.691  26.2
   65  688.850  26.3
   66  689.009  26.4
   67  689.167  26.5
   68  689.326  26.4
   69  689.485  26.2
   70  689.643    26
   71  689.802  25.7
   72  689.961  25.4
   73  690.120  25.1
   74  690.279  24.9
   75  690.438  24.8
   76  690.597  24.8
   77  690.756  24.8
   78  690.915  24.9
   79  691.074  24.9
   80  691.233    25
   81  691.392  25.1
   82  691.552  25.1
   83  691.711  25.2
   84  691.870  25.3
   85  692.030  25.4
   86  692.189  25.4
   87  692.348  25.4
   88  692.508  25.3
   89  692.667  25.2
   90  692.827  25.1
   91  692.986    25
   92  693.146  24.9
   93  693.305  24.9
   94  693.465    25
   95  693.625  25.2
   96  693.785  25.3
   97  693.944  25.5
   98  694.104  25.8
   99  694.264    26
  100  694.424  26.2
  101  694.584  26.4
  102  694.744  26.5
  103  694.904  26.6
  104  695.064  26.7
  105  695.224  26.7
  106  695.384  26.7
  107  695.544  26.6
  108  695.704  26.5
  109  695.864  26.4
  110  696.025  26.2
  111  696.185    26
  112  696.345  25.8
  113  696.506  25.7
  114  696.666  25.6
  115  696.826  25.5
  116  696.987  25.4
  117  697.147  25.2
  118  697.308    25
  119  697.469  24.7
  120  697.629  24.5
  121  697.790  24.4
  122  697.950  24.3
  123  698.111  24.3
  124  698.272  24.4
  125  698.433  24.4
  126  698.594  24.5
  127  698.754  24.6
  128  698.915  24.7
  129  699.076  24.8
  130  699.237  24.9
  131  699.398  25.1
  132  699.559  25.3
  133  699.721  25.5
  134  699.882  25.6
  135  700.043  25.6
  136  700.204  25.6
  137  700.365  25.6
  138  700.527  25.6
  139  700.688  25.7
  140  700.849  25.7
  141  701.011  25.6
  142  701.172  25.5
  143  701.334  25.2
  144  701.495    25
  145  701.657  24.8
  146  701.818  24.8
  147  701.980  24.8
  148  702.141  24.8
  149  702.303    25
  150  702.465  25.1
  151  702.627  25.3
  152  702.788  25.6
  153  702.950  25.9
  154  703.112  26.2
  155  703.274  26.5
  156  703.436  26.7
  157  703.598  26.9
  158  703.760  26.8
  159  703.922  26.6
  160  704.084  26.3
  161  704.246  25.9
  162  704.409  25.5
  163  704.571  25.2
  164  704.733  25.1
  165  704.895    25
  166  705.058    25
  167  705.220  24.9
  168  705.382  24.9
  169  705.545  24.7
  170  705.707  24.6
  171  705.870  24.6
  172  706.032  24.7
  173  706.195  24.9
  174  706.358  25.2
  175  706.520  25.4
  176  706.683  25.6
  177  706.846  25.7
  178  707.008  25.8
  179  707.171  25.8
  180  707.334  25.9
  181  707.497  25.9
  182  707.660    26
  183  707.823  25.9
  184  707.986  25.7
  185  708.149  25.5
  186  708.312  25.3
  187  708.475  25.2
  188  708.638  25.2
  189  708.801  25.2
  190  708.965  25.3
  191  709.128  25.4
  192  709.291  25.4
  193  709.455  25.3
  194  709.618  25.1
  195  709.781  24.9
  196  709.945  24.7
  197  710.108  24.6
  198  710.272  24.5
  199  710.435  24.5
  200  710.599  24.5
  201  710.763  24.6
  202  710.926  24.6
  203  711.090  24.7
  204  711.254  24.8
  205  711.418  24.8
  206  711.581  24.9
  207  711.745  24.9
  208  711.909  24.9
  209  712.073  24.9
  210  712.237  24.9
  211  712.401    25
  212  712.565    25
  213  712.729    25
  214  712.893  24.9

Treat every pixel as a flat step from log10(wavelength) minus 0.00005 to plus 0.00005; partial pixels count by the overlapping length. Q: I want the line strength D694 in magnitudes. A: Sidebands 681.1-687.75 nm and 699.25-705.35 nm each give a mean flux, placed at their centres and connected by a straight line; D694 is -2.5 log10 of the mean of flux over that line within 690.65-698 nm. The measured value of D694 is 0.02 mag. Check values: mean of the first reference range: 26.5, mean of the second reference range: 25.5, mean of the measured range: 25.5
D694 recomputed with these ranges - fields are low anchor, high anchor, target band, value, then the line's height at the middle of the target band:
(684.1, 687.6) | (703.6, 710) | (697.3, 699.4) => 0.06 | 26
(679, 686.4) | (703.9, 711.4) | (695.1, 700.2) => 0.01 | 25.6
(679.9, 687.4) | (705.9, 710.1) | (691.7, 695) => 0.02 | 25.9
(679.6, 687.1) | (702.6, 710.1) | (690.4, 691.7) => 0.04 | 26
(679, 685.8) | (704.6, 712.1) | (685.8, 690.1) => -0.03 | 25.9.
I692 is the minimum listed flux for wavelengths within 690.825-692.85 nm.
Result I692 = 24.9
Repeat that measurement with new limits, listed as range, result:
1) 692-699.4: 24.3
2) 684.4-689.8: 26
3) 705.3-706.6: 24.6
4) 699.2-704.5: 24.8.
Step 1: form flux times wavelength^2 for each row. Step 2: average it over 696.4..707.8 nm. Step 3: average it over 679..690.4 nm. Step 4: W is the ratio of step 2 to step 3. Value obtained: 1.01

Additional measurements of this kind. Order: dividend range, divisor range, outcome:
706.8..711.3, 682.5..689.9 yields 1.02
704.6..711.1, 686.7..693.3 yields 1.02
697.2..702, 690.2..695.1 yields 1.01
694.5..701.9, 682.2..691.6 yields 1.01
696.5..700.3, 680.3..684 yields 1.01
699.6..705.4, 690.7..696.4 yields 1.02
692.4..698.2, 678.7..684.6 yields 1.02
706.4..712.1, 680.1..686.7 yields 1.04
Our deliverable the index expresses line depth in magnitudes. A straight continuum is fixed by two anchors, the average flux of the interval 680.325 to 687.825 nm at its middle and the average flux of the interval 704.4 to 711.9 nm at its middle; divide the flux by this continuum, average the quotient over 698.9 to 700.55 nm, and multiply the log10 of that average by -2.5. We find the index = 0.01 mag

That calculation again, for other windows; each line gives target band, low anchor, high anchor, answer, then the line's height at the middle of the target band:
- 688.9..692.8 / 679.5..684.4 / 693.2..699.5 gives 0.01 mag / 25.7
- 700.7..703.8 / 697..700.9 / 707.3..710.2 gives -0.02 mag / 25.1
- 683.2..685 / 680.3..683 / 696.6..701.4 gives -0.01 mag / 25.9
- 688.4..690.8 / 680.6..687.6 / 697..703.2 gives 0.01 mag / 26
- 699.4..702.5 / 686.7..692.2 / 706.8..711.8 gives 0.01 mag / 25.5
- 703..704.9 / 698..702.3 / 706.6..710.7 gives -0.04 mag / 25.2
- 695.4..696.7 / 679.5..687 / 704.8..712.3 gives -0.02 mag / 25.7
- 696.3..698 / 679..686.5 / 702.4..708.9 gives 0.03 mag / 25.8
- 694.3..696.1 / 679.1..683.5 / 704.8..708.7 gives -0.04 mag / 25.6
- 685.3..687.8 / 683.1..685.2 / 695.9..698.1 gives -0.05 mag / 26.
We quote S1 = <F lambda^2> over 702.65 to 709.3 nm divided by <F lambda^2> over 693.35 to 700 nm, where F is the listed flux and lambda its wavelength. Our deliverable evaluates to 1.03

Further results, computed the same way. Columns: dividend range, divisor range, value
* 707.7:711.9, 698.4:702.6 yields 1.02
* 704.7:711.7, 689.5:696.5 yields 1.03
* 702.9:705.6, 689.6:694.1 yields 1.06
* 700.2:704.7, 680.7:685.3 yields 1.04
